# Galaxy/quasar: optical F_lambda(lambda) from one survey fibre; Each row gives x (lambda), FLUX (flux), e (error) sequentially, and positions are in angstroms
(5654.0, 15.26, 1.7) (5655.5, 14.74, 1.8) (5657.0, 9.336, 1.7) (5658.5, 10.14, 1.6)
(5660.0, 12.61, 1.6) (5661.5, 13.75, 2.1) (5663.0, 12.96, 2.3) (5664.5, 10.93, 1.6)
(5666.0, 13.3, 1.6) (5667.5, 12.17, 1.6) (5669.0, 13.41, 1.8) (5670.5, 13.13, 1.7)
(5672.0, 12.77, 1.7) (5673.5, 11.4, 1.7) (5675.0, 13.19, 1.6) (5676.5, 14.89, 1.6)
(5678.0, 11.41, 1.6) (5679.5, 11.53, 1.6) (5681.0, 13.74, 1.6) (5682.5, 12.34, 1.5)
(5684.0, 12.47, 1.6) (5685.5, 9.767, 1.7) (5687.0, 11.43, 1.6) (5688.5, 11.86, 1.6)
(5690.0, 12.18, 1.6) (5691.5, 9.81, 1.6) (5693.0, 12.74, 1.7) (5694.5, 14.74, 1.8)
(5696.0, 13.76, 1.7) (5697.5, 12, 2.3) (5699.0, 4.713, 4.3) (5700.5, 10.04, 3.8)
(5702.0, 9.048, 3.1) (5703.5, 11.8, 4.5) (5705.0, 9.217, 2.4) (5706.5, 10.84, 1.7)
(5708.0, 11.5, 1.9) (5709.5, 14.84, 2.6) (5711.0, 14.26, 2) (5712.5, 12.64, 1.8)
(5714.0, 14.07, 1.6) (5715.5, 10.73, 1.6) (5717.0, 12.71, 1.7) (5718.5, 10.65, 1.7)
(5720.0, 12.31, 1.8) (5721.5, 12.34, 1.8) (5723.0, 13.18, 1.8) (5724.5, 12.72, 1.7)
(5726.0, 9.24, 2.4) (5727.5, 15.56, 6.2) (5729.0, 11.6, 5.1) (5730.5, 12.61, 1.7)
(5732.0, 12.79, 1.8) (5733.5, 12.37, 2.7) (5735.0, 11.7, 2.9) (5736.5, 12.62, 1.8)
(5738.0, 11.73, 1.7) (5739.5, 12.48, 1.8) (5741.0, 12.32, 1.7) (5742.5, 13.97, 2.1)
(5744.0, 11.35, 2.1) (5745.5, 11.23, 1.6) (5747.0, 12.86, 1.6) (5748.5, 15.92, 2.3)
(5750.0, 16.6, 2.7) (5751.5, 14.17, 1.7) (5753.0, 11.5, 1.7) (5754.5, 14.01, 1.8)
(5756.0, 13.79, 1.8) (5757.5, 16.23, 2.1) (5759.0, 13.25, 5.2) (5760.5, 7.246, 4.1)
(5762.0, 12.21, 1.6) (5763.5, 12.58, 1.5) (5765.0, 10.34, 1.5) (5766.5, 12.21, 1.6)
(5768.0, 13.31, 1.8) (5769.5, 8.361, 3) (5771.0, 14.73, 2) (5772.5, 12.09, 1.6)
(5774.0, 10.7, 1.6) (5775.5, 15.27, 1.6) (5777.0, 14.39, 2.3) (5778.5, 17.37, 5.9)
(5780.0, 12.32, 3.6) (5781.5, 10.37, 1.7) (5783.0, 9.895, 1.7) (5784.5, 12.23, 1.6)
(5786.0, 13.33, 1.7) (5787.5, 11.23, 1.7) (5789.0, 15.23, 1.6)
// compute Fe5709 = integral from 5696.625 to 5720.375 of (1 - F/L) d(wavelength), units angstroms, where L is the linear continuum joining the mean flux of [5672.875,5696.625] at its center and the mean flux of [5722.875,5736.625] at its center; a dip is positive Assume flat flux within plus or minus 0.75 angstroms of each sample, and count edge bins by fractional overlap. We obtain 2.0 angstroms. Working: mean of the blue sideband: 12.3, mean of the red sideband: 12.4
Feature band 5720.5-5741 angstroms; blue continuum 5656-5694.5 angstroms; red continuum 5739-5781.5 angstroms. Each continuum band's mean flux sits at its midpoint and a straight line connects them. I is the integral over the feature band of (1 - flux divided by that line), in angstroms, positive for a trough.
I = 0.5 angstroms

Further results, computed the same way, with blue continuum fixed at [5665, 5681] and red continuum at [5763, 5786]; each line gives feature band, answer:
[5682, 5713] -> 2.8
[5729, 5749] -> 0.0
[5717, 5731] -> 0.4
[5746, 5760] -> -1.8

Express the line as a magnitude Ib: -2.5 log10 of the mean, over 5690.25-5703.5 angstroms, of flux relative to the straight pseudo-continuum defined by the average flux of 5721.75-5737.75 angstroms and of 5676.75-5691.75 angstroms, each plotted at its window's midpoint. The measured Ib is 0.10 mag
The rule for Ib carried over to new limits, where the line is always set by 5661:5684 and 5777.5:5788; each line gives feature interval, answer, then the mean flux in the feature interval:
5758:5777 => 0.043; 12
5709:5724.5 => -0.011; 12.7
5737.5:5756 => -0.057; 13.2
